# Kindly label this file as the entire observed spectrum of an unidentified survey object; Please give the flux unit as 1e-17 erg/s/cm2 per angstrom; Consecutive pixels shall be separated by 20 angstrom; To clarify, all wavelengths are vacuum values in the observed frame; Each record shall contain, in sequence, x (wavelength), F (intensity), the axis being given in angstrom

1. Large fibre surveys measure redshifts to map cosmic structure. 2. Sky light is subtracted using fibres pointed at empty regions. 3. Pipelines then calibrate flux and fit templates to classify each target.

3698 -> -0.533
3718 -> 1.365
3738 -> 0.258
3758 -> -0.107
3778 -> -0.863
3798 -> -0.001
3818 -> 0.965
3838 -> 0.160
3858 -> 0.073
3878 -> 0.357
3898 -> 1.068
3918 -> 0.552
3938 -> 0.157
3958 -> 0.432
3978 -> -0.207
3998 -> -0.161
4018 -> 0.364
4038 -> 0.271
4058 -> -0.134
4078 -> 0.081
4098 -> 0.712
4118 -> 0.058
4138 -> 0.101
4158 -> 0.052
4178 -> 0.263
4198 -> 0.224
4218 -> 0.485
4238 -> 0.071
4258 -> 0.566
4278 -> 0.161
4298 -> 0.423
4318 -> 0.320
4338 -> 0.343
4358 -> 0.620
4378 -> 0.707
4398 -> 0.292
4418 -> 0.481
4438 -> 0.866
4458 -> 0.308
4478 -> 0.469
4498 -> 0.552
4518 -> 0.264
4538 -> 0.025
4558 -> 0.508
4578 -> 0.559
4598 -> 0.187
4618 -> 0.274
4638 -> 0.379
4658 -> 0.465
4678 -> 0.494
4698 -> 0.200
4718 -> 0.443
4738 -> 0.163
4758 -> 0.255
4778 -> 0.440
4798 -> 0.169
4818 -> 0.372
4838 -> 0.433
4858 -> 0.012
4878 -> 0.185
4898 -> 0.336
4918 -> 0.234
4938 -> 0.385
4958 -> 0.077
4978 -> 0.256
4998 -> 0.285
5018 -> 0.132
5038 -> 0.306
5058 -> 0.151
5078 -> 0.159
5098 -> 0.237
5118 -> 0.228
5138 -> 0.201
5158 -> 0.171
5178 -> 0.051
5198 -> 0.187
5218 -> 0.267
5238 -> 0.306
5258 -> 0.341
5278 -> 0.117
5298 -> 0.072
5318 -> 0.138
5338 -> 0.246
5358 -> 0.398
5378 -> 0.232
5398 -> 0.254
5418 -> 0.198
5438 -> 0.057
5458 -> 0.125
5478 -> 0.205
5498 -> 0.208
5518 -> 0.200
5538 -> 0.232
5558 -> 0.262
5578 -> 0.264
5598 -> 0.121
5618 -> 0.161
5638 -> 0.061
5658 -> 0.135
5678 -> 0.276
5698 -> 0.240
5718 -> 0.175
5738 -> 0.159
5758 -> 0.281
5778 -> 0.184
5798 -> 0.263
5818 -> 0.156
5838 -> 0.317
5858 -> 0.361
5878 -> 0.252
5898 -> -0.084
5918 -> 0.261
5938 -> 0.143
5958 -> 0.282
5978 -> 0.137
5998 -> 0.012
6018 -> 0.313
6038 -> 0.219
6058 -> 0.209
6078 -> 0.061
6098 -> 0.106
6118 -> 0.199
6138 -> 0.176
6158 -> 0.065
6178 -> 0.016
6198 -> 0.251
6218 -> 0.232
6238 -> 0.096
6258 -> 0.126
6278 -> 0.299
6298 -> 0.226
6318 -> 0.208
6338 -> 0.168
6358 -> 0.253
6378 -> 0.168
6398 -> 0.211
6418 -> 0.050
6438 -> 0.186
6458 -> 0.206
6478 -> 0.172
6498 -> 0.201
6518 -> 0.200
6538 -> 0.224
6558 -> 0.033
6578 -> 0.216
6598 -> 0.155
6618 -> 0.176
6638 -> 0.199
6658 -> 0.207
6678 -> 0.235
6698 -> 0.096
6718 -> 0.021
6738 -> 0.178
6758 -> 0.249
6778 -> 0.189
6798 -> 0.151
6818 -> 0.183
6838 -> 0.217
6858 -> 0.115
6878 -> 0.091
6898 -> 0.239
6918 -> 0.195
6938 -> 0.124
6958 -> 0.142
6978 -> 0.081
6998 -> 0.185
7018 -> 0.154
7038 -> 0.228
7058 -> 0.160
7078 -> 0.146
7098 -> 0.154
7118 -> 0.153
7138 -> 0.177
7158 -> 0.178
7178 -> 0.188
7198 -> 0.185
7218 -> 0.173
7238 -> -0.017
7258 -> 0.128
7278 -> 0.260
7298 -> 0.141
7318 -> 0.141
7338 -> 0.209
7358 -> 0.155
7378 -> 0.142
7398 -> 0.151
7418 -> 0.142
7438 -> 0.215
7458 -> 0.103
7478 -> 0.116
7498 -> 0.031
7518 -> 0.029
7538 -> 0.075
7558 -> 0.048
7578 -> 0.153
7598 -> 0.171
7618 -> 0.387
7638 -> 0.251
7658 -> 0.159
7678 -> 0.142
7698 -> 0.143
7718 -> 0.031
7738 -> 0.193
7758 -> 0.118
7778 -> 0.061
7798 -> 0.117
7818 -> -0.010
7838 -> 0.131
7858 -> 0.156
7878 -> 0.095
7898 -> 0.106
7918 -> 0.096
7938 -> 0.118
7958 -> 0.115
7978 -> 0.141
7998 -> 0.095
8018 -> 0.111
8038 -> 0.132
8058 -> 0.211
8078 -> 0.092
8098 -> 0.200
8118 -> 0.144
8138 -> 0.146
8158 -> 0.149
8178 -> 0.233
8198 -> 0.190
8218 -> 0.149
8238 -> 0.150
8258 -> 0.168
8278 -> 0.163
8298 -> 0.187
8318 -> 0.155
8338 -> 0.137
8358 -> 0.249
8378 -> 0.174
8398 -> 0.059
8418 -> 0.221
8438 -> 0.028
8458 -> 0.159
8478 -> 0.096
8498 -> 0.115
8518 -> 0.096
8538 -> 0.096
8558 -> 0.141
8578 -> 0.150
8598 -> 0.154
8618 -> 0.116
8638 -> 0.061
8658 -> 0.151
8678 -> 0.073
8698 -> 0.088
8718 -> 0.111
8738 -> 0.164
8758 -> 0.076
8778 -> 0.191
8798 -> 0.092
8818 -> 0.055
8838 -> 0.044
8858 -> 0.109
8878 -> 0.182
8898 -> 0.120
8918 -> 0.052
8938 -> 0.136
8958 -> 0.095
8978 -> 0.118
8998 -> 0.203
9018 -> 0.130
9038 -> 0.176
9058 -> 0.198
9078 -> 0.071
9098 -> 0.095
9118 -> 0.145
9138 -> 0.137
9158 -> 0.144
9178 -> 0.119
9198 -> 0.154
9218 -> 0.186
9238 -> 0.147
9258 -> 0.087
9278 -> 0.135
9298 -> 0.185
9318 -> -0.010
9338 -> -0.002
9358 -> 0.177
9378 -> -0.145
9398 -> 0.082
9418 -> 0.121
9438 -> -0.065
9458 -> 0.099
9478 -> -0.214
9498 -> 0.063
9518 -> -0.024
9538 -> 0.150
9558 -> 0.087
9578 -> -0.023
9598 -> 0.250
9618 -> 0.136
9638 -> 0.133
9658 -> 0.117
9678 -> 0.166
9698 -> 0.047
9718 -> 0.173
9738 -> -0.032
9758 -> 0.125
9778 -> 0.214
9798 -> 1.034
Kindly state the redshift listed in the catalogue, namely 1.63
